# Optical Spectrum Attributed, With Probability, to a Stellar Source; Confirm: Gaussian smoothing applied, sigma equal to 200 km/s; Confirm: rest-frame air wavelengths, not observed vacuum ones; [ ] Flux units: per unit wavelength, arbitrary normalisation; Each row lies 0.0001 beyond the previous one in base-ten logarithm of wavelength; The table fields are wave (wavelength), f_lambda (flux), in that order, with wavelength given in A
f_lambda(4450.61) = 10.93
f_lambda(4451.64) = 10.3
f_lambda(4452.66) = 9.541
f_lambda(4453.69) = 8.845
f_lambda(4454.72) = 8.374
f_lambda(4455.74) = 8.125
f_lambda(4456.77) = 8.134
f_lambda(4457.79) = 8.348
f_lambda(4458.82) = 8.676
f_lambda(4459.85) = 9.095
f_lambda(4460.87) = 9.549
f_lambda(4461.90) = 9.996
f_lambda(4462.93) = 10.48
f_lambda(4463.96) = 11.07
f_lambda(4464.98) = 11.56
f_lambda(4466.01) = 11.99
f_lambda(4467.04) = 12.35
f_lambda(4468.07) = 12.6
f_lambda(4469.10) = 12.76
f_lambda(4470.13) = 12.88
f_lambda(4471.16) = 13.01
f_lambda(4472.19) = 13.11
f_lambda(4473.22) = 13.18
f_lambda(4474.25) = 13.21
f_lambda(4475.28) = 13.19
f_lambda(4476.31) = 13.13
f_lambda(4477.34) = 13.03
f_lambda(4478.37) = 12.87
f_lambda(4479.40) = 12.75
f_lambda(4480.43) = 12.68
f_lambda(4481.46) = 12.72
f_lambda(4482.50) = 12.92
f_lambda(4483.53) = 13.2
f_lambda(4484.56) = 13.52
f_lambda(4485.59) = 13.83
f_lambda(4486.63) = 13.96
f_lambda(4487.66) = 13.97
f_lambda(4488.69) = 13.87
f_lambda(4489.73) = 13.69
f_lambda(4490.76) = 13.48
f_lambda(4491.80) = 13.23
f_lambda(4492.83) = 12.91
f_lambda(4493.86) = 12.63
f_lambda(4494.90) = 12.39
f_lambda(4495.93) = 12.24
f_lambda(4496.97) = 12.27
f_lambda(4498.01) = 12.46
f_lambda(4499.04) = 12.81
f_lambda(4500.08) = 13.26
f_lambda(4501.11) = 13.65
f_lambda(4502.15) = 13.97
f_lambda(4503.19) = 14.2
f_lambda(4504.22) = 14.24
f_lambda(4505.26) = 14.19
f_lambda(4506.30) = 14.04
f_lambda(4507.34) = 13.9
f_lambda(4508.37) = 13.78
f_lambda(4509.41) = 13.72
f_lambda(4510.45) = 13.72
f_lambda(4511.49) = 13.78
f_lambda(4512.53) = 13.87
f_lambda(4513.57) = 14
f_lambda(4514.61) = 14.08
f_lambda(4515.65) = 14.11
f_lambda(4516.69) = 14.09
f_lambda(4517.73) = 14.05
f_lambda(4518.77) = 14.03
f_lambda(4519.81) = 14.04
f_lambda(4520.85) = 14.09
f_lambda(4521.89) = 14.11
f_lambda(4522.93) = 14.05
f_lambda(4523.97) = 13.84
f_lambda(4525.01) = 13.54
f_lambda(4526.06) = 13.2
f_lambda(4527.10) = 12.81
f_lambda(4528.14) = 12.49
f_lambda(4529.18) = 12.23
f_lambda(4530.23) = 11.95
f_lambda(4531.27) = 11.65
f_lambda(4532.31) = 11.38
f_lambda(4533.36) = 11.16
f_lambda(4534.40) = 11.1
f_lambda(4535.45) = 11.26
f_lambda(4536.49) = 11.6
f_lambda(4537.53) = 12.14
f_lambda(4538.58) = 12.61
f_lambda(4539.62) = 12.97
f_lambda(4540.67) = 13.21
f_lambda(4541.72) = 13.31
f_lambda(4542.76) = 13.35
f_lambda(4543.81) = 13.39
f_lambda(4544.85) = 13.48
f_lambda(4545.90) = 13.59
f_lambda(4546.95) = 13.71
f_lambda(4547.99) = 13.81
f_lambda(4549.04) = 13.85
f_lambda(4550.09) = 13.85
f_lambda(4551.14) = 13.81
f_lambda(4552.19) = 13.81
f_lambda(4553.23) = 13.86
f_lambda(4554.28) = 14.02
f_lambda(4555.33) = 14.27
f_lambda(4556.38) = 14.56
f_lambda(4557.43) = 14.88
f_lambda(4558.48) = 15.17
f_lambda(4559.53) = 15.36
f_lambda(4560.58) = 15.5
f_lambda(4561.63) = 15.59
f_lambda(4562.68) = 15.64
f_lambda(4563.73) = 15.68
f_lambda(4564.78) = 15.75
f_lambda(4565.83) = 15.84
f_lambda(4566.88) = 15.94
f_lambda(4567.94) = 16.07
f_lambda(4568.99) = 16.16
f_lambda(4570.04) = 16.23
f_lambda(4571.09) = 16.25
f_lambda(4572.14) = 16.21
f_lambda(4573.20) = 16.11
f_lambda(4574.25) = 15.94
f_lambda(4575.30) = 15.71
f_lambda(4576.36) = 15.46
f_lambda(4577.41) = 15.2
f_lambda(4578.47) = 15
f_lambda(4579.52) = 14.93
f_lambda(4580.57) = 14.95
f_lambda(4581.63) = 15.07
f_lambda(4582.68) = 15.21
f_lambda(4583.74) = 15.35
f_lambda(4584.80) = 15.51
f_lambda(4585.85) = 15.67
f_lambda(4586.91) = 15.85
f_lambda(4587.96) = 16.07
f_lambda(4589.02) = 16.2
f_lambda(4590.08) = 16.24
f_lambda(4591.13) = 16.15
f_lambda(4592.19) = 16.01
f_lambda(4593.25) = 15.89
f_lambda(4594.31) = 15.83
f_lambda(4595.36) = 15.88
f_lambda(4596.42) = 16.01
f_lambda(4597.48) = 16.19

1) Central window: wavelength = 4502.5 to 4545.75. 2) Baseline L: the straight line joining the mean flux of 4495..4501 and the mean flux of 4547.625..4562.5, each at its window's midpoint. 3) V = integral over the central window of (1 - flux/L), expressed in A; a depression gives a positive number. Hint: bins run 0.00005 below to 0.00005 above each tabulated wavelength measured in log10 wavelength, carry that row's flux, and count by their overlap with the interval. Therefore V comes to 0.7 A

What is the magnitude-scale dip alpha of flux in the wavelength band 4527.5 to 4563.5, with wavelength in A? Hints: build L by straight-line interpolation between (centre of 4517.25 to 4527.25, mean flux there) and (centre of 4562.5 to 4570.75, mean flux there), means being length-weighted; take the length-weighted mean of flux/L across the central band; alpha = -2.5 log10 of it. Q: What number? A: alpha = 0.12 mag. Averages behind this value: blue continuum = 13.8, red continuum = 15.9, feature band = 13.4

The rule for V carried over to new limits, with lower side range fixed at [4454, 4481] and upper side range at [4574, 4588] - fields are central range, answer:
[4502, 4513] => -0.99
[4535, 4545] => 0.88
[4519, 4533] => 0.43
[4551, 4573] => -0.86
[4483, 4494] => -1.26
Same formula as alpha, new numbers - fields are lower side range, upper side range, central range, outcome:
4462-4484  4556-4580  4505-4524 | -0.01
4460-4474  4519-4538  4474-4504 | -0.09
